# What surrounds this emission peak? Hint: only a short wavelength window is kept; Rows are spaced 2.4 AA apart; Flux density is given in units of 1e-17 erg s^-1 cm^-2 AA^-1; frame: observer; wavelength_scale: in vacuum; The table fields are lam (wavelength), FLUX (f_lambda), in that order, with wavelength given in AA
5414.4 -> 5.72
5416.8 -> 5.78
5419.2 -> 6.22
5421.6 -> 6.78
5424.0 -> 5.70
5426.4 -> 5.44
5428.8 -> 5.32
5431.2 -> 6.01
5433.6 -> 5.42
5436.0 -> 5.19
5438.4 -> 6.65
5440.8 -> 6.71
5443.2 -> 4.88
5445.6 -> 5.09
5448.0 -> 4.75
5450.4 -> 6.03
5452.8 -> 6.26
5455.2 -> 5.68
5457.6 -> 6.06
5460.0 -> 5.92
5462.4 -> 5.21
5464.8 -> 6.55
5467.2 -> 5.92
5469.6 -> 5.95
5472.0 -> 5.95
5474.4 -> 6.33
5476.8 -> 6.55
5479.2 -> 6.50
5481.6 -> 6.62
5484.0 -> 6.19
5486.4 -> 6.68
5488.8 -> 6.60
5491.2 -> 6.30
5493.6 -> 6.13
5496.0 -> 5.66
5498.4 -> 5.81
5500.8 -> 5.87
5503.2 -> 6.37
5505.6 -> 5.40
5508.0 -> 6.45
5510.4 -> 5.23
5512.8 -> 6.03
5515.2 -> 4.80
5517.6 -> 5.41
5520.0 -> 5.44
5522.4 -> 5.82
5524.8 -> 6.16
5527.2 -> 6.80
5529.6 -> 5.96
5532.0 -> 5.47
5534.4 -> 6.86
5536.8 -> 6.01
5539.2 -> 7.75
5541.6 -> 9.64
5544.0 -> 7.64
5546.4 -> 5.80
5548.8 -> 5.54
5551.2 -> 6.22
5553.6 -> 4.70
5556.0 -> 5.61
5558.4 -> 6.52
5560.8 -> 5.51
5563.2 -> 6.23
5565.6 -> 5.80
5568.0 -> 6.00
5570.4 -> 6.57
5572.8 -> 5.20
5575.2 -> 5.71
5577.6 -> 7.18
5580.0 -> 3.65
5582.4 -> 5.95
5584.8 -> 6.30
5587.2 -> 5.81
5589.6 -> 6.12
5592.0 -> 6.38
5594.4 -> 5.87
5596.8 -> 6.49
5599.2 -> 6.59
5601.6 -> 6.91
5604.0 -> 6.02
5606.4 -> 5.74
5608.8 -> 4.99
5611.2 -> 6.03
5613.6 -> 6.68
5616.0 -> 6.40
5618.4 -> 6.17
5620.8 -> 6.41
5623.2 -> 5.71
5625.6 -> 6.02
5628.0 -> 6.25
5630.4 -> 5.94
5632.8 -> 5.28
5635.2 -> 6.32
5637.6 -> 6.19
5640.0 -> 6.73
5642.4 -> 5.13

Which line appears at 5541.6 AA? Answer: [O III]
